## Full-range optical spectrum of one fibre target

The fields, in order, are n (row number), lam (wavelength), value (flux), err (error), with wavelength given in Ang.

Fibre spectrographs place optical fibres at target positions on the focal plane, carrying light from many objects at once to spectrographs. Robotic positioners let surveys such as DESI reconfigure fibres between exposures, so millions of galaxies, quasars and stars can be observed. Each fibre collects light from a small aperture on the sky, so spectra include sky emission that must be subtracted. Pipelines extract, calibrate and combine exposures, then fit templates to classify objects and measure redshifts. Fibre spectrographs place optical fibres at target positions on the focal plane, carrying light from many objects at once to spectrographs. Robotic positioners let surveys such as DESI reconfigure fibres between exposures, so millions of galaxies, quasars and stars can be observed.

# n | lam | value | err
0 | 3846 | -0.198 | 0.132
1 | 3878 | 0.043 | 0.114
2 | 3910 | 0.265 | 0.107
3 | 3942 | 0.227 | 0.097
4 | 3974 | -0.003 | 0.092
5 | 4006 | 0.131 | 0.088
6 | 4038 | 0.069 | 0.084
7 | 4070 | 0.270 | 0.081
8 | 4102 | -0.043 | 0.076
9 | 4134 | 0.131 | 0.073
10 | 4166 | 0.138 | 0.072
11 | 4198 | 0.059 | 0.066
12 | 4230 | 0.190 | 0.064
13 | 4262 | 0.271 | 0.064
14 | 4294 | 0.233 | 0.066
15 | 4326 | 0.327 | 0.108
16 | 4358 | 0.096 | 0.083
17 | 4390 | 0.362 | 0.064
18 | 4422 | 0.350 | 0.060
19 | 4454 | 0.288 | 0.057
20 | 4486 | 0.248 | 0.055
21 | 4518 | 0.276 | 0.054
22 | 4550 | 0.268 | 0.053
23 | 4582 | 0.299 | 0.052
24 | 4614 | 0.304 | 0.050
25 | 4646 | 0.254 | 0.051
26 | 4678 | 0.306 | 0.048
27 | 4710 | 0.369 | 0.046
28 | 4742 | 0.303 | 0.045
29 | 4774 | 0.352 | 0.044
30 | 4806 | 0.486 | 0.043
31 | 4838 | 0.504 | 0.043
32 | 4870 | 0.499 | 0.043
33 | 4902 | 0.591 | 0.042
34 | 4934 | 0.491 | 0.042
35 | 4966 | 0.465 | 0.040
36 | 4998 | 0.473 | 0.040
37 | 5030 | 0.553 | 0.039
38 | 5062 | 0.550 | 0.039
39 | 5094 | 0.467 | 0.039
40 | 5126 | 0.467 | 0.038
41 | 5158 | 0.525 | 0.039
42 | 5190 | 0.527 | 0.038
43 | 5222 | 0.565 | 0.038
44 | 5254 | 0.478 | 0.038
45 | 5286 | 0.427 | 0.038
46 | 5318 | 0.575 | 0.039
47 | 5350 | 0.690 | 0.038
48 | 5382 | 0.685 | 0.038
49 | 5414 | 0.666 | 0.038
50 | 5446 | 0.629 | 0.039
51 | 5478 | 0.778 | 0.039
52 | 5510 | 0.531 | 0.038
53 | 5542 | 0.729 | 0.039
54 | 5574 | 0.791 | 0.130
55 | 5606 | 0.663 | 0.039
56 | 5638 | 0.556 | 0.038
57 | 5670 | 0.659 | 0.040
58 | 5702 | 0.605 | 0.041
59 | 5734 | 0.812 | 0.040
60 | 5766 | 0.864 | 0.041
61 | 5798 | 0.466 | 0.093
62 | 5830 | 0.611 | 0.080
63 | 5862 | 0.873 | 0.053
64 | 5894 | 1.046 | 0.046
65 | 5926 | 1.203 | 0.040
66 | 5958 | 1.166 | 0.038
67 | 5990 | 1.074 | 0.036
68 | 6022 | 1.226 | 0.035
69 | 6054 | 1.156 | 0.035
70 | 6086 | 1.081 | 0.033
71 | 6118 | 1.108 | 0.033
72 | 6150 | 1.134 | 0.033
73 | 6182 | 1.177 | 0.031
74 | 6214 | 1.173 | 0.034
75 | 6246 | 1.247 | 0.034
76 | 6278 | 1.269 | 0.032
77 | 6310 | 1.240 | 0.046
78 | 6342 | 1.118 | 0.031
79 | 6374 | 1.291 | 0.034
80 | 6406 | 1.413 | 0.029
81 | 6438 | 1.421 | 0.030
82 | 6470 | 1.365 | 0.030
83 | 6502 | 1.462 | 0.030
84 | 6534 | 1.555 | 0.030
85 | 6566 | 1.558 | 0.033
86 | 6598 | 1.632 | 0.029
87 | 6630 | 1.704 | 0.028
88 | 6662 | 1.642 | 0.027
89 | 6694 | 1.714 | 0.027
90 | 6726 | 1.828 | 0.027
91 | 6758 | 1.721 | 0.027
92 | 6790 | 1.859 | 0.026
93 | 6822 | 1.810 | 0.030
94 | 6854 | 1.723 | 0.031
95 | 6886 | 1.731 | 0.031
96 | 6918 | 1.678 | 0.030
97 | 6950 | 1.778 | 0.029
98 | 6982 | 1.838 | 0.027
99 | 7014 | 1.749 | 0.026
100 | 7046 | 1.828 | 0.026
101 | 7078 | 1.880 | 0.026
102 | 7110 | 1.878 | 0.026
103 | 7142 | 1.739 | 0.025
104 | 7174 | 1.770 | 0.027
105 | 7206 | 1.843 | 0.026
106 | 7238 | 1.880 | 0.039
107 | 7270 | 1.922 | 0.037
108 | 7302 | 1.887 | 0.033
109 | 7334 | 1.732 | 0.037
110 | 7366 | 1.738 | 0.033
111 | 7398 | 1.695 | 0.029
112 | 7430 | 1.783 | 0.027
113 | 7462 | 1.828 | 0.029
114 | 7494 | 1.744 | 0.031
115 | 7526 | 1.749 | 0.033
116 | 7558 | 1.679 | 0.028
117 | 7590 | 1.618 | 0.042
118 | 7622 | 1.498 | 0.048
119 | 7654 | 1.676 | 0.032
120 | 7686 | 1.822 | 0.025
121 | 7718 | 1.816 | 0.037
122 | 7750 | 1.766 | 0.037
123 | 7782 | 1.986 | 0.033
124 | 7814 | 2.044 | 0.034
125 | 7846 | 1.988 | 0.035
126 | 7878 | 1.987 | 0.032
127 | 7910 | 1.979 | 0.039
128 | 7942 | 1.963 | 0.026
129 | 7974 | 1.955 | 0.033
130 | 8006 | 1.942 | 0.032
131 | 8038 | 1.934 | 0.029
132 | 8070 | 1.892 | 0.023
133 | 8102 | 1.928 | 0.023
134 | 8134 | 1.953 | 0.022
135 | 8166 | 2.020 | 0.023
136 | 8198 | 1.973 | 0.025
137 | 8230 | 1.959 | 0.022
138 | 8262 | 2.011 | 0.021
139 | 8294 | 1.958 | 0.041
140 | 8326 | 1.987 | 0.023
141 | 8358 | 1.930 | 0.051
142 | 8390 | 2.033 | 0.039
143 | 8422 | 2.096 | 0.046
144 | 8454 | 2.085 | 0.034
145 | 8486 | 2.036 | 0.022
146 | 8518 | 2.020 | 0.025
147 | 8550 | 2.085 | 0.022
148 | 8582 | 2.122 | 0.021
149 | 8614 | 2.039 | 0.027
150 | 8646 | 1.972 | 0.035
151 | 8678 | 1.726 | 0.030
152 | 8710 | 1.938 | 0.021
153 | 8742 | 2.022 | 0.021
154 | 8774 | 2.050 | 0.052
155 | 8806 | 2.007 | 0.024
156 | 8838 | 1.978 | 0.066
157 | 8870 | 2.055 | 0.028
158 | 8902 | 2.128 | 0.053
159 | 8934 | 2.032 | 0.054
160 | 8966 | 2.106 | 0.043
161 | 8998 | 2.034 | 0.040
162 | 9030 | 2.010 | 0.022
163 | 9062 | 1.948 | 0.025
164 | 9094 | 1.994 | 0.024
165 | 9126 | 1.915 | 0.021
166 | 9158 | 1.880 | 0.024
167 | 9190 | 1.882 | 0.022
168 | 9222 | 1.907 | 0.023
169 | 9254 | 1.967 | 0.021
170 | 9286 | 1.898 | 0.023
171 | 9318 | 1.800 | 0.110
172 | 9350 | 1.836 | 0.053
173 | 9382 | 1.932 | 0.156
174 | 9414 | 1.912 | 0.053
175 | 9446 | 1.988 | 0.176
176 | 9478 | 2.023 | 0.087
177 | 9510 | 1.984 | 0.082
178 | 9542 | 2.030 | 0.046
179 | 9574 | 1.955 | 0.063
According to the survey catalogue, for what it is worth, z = 0.47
